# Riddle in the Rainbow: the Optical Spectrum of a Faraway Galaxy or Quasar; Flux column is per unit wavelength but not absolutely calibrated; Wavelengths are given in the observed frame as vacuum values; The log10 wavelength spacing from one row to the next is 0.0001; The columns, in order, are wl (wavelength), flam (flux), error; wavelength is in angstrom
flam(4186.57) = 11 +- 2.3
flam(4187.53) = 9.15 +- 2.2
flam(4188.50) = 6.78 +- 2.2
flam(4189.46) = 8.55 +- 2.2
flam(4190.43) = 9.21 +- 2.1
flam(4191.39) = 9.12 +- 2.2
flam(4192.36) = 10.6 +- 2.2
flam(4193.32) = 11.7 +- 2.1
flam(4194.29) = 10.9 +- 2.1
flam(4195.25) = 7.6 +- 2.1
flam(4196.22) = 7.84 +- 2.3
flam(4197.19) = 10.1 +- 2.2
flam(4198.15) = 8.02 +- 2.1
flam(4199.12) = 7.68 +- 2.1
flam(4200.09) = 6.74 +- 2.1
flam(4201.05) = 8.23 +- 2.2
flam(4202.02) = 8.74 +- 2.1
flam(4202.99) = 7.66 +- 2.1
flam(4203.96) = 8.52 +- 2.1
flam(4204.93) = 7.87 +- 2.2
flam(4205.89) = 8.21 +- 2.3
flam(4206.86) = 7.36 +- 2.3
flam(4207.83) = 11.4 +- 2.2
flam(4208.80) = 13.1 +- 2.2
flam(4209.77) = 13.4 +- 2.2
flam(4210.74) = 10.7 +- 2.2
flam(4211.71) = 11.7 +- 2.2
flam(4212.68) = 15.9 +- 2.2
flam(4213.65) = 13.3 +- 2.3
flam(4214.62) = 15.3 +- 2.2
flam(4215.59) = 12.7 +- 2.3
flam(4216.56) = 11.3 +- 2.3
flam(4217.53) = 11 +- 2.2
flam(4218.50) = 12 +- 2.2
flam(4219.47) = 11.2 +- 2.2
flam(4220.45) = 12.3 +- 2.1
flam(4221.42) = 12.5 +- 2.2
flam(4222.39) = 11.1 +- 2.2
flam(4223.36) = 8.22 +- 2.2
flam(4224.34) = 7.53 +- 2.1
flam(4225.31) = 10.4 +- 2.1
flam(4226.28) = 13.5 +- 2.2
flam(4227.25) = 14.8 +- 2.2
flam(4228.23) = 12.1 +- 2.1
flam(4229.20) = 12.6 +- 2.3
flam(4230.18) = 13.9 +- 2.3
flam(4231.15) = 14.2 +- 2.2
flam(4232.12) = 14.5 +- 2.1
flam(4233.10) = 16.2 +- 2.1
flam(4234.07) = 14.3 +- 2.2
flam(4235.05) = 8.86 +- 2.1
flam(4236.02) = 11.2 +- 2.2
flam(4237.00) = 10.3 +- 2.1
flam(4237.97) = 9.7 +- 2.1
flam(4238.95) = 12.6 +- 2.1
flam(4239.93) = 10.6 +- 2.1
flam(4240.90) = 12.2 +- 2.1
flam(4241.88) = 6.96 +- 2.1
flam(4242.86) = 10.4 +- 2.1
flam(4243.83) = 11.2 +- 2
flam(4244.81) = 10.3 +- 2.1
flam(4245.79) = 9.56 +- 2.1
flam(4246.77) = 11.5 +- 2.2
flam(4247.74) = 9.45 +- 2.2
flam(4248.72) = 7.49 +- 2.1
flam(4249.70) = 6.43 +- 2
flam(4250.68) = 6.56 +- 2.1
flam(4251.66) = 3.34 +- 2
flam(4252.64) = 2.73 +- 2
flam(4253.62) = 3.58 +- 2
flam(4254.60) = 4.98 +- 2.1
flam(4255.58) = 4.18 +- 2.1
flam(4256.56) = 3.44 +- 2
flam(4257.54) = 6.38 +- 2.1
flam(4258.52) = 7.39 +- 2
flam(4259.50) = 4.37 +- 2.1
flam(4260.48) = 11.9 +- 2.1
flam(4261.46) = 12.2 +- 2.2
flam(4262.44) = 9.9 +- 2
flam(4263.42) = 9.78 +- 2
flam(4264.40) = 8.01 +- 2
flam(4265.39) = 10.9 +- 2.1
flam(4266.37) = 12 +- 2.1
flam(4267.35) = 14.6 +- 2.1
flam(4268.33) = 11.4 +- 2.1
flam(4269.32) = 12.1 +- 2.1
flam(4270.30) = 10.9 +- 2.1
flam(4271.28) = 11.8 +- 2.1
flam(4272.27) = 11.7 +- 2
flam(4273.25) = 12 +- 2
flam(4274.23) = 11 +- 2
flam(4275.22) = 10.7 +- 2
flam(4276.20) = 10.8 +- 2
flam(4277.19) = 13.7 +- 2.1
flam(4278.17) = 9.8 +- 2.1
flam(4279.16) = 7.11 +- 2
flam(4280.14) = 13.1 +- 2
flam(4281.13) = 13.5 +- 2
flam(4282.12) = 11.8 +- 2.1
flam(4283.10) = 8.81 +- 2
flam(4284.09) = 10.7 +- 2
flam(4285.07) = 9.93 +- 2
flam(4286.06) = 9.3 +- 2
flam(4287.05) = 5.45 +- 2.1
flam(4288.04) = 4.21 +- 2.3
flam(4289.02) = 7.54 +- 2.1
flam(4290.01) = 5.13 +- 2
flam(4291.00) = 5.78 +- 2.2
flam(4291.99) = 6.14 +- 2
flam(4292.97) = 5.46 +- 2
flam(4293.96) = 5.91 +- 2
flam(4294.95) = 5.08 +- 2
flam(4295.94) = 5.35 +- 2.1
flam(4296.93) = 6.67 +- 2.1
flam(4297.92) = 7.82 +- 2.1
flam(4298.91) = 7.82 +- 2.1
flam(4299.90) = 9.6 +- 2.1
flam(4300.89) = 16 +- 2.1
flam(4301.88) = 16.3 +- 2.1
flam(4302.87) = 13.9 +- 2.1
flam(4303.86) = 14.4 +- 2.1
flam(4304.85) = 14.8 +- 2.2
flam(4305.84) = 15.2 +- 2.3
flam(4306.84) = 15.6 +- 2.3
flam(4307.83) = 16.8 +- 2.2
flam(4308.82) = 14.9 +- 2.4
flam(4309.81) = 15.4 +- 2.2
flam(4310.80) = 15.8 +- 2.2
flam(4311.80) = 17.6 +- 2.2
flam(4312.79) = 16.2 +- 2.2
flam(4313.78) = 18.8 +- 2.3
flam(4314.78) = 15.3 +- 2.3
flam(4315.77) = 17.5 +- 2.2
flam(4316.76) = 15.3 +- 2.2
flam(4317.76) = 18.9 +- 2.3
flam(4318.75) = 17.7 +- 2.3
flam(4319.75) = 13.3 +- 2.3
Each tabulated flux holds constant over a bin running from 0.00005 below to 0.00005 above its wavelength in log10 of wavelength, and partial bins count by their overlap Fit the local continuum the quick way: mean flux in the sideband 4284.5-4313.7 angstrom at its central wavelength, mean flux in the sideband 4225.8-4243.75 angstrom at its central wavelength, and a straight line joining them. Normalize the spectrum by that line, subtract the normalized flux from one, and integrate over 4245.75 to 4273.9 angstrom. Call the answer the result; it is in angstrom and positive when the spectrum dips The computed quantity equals 7.1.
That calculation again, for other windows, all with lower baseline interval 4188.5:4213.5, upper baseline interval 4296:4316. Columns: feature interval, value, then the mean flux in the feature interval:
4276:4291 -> 4.40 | 9.24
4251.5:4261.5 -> 5.30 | 5.66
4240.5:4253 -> 3.45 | 8.34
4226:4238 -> -2.15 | 12.9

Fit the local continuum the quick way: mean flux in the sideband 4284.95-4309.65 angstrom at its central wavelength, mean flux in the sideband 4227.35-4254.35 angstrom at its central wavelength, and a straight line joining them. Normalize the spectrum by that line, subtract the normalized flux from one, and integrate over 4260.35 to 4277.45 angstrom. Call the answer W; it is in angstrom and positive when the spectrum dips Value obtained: -2.3 angstrom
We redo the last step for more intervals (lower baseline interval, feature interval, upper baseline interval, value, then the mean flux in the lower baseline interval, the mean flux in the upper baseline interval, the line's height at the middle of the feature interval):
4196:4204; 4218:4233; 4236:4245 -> -3.9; 8.16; 10.5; 9.64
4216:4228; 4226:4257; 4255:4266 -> 0.3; 11.3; 8.06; 9.68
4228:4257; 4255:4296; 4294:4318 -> 8.6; 9.49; 13.6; 11.6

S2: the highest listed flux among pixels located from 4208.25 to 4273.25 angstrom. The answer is 16.2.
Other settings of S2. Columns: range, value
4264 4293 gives 14.6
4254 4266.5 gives 12.2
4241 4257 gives 11.5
